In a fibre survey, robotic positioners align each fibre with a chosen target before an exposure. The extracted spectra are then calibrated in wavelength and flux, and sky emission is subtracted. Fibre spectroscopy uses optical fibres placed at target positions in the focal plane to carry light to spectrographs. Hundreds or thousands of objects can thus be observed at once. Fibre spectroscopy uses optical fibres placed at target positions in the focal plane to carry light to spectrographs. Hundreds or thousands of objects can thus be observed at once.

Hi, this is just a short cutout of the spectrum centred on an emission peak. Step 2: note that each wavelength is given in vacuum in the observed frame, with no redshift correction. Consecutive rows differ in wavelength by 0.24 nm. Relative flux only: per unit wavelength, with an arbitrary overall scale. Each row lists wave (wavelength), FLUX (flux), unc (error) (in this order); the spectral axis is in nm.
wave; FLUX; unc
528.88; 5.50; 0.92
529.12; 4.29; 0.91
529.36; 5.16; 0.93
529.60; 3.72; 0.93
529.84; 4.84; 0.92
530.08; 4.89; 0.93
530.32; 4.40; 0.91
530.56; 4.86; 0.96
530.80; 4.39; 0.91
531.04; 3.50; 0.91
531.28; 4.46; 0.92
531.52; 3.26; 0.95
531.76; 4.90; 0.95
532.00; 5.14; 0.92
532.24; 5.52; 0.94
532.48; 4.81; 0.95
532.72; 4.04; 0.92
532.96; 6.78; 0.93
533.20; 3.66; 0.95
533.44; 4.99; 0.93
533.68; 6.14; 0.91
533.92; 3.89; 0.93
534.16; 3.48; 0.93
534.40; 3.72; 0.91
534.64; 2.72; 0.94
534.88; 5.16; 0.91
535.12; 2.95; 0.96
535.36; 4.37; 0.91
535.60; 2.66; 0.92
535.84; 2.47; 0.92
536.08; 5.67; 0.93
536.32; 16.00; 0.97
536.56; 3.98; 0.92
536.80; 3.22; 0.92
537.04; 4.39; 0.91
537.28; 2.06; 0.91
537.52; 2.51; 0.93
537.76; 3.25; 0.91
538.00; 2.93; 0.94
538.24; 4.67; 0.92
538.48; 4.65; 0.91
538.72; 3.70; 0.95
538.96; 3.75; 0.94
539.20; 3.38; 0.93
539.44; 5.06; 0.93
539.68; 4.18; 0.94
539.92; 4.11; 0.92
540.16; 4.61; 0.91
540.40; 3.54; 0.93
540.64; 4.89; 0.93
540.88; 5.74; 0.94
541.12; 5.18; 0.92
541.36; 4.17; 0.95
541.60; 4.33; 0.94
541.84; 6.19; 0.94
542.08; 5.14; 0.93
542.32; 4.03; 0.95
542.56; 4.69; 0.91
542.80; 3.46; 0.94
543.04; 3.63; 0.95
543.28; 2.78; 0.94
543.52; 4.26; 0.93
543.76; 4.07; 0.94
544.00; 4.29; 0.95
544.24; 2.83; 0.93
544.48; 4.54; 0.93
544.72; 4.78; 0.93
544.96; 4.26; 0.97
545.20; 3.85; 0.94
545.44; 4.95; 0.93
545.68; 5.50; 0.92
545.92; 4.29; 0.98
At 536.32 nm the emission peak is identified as Hbeta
